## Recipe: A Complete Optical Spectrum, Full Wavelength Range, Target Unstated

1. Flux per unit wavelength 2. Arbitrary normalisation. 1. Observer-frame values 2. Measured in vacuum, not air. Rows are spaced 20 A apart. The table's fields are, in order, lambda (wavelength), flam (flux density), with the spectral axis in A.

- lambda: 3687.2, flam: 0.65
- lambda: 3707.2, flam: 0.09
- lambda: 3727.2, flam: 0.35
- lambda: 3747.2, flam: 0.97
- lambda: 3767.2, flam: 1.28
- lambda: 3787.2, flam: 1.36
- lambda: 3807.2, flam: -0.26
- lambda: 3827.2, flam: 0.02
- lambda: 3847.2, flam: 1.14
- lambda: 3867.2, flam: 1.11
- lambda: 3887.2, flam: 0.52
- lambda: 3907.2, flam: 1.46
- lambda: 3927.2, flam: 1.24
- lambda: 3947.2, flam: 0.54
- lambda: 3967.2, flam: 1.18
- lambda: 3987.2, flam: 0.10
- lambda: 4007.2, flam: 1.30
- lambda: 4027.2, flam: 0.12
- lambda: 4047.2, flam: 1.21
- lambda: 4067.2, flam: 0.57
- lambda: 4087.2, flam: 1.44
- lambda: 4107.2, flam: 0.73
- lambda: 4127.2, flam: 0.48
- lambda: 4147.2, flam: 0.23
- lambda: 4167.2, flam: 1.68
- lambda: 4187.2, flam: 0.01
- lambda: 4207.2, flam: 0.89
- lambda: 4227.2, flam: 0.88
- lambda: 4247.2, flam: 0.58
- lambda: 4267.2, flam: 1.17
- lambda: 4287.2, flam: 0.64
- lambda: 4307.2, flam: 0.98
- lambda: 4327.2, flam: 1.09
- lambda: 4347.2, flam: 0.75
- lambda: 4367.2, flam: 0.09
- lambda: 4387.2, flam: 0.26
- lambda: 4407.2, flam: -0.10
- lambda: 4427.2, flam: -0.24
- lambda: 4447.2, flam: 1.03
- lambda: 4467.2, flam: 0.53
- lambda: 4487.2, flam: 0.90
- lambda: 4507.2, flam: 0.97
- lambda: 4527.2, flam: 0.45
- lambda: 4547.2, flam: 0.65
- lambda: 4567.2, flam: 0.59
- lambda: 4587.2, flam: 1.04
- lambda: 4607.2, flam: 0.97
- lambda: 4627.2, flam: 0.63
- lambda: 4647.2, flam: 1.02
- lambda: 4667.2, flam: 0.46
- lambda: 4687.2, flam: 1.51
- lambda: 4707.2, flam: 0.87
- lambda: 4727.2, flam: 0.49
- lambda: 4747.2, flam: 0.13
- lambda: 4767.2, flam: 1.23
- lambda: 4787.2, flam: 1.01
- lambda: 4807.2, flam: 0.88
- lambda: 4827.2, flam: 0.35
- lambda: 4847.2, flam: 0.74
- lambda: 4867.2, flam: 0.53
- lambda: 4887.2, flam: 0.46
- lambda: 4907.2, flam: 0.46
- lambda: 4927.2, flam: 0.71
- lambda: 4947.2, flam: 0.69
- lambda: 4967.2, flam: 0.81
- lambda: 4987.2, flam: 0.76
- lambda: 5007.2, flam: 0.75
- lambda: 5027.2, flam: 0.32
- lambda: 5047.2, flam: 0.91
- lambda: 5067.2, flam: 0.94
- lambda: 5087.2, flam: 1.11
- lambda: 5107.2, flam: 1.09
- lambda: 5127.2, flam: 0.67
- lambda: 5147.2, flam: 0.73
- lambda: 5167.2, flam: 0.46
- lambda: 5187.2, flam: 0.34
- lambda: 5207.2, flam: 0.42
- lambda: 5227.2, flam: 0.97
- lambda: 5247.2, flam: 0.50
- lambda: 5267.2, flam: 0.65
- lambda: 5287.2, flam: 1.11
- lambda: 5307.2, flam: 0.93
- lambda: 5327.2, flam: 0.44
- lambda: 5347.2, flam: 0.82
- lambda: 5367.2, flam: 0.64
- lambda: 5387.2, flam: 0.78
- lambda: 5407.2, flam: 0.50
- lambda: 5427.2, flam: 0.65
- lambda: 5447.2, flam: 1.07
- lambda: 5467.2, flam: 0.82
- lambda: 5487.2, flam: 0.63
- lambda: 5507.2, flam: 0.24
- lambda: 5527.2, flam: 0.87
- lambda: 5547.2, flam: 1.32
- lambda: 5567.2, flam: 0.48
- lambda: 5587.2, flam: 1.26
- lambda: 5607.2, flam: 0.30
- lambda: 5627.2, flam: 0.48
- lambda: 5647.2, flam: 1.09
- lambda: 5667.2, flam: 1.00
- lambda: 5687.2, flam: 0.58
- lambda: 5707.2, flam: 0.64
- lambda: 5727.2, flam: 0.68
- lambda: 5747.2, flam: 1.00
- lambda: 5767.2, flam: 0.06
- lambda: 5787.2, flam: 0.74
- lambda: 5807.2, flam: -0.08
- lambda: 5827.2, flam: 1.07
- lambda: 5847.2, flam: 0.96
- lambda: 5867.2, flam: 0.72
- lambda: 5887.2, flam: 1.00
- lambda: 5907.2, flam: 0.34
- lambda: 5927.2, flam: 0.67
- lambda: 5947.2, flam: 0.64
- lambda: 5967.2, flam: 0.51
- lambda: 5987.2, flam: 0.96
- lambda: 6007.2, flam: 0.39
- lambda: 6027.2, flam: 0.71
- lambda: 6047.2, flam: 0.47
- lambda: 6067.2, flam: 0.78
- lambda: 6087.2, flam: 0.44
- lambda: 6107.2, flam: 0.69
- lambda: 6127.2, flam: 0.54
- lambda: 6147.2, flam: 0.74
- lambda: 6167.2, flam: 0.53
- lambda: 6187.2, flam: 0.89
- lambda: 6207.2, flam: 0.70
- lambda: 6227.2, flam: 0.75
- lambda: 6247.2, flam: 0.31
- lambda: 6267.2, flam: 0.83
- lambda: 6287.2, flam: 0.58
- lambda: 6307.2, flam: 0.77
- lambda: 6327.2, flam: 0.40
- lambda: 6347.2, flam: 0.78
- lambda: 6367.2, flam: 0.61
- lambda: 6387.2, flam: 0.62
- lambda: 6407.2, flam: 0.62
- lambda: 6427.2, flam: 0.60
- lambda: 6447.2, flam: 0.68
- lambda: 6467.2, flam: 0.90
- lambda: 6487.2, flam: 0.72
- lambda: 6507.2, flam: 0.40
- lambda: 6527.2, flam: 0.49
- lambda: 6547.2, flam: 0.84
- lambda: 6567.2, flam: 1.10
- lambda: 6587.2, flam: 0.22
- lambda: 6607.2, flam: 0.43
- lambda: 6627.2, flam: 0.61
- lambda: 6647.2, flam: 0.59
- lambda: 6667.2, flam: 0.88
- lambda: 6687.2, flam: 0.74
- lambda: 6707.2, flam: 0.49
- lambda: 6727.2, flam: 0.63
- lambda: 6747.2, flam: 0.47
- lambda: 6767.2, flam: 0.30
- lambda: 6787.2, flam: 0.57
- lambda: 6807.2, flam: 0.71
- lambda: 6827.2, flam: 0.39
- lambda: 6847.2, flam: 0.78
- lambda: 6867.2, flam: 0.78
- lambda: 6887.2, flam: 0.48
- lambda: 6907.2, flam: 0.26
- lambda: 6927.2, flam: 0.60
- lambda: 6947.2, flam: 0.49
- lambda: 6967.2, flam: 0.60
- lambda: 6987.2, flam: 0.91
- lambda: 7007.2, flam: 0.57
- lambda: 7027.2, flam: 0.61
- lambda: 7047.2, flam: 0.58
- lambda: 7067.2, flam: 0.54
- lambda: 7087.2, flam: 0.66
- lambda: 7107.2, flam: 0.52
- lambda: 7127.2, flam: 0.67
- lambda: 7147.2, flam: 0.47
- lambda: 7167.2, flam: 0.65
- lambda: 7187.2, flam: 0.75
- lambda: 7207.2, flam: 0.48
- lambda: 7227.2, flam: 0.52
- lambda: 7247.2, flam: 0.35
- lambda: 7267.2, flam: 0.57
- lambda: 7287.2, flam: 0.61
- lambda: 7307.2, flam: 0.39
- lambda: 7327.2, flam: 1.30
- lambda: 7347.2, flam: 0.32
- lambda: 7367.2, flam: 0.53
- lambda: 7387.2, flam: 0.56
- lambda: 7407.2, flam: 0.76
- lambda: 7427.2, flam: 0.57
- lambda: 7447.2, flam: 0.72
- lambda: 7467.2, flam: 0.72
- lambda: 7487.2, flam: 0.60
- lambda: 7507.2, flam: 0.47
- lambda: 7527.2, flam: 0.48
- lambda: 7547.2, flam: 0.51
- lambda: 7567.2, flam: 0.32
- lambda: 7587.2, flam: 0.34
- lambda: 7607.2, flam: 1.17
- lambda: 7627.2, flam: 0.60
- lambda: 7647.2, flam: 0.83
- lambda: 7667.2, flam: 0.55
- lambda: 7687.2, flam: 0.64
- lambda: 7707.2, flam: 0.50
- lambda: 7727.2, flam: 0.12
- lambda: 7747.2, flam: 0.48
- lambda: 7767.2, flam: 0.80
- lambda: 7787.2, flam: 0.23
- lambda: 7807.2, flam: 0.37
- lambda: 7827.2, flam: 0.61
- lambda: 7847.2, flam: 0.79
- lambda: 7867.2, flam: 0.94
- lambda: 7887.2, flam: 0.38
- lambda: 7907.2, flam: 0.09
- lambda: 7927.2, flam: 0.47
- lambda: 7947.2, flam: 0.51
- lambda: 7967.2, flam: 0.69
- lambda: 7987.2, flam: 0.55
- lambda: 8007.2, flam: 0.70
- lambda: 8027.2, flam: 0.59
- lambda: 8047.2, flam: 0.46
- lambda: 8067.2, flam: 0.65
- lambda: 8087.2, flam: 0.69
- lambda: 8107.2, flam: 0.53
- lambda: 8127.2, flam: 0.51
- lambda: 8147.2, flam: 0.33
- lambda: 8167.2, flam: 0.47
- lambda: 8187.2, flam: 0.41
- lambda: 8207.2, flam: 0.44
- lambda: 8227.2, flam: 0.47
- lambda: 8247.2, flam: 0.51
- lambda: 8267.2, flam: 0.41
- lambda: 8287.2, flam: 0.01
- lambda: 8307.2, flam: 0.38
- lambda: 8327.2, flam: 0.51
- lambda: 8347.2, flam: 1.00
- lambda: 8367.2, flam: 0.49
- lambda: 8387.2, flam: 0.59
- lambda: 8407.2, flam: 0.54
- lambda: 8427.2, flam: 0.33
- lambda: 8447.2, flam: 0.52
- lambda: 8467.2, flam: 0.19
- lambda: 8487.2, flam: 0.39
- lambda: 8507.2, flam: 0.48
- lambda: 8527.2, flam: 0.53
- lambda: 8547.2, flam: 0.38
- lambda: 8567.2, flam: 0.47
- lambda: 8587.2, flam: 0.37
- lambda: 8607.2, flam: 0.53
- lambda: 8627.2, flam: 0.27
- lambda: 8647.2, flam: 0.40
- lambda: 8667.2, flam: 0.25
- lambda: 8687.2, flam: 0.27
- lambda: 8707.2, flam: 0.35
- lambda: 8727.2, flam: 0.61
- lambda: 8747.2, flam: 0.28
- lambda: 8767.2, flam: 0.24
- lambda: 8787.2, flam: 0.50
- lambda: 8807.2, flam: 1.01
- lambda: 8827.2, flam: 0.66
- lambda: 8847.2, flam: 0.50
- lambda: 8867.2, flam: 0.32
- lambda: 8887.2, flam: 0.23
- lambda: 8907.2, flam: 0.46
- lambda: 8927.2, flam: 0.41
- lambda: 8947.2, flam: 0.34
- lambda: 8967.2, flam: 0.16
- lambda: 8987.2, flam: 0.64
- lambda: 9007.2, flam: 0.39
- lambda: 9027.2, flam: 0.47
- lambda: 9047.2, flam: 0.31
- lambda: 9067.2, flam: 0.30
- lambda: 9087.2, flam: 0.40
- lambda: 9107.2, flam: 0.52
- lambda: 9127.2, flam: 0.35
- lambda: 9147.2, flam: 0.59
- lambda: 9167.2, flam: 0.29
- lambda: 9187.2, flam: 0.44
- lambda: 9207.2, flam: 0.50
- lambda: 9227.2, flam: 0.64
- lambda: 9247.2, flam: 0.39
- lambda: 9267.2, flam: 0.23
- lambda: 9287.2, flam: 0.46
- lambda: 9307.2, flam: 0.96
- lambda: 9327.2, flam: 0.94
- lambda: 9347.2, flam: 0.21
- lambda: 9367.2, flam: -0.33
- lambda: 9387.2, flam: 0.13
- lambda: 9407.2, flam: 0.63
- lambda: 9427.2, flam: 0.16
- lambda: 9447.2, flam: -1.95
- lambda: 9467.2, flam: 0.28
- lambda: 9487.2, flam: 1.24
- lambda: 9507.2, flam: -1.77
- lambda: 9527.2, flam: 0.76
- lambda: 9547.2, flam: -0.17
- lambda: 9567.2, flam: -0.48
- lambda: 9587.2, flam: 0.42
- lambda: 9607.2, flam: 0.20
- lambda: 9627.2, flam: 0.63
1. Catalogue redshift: 0.117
